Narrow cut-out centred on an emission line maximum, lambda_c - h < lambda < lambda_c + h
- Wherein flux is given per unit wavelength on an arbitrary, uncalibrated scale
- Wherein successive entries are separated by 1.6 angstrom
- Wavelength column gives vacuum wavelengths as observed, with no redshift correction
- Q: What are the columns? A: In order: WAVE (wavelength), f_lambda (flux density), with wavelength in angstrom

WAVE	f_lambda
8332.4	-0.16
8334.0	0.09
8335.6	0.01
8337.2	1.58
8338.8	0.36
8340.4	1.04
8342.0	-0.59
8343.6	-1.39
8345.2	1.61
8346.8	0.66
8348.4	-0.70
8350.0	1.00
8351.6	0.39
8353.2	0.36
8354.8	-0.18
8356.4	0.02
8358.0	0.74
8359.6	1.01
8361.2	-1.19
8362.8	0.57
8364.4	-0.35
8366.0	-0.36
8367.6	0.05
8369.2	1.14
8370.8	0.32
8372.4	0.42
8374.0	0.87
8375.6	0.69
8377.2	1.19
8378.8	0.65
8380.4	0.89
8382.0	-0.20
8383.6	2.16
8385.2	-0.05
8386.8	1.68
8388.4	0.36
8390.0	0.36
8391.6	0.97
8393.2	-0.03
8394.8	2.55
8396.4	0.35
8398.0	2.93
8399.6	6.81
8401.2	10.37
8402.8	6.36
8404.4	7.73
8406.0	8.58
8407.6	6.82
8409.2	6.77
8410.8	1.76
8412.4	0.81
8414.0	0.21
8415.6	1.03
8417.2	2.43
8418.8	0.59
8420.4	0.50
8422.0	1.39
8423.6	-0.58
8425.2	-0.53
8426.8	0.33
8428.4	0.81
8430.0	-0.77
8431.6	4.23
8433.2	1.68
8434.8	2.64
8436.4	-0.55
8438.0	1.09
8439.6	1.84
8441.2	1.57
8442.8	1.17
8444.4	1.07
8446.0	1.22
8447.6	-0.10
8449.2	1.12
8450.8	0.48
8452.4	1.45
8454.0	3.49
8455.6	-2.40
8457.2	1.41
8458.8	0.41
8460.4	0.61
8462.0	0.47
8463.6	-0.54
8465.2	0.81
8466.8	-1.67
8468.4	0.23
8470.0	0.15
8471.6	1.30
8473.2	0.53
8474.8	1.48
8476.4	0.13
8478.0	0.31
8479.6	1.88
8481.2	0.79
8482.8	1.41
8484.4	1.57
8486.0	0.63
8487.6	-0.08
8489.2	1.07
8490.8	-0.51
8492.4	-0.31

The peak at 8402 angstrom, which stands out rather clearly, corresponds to [O II]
